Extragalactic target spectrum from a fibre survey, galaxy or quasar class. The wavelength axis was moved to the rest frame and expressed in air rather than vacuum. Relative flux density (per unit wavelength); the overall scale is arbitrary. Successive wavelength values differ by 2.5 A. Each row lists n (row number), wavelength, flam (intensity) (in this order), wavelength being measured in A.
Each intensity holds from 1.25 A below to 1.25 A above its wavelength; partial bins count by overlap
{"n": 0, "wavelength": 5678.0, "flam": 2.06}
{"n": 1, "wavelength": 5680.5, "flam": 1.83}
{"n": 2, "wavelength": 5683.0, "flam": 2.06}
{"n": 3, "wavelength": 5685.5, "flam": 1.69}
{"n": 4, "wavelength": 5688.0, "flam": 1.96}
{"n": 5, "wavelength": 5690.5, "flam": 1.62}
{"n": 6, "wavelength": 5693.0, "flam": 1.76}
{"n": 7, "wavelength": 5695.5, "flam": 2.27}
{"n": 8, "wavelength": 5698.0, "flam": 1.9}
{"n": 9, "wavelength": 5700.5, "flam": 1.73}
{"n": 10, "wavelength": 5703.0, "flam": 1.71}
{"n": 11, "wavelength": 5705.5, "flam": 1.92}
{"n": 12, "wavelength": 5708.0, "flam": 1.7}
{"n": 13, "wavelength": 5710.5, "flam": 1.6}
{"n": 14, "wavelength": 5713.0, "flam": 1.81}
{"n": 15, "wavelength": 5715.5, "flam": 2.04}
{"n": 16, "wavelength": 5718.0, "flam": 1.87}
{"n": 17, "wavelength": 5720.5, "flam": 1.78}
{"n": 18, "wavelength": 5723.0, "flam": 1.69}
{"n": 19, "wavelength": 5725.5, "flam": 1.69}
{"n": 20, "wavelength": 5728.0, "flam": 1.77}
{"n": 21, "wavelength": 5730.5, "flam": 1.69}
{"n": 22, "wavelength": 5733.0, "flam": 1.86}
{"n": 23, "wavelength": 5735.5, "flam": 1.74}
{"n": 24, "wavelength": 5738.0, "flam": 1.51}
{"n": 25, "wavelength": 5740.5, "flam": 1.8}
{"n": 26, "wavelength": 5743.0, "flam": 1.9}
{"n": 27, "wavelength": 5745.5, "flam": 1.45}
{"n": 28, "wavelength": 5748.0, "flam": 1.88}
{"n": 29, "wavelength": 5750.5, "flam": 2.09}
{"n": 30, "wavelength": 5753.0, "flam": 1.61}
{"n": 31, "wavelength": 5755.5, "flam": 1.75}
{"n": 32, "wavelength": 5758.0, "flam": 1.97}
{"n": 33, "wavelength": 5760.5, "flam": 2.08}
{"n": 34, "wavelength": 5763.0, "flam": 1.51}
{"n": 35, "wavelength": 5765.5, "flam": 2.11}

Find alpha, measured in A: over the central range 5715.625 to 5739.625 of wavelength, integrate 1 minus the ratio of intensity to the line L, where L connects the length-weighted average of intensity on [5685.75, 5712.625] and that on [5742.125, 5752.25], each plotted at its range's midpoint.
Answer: 0.9 A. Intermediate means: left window 1.81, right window 1.82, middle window 1.75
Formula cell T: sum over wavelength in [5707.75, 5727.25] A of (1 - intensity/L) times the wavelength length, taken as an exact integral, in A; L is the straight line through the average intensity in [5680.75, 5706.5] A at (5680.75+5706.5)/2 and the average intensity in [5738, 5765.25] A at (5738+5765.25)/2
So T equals 0.6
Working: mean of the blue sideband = 1.86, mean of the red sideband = 1.8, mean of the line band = 1.78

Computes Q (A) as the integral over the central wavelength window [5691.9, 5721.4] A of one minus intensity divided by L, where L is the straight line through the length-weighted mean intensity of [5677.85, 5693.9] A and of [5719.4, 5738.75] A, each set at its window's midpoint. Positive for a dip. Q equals -1.0 A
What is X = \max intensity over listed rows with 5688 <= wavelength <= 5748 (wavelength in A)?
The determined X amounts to 2.27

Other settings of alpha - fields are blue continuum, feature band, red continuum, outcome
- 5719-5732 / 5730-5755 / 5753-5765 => 0.3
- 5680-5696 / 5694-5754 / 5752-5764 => 1.2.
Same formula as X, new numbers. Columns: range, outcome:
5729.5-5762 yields 2.09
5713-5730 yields 2.04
